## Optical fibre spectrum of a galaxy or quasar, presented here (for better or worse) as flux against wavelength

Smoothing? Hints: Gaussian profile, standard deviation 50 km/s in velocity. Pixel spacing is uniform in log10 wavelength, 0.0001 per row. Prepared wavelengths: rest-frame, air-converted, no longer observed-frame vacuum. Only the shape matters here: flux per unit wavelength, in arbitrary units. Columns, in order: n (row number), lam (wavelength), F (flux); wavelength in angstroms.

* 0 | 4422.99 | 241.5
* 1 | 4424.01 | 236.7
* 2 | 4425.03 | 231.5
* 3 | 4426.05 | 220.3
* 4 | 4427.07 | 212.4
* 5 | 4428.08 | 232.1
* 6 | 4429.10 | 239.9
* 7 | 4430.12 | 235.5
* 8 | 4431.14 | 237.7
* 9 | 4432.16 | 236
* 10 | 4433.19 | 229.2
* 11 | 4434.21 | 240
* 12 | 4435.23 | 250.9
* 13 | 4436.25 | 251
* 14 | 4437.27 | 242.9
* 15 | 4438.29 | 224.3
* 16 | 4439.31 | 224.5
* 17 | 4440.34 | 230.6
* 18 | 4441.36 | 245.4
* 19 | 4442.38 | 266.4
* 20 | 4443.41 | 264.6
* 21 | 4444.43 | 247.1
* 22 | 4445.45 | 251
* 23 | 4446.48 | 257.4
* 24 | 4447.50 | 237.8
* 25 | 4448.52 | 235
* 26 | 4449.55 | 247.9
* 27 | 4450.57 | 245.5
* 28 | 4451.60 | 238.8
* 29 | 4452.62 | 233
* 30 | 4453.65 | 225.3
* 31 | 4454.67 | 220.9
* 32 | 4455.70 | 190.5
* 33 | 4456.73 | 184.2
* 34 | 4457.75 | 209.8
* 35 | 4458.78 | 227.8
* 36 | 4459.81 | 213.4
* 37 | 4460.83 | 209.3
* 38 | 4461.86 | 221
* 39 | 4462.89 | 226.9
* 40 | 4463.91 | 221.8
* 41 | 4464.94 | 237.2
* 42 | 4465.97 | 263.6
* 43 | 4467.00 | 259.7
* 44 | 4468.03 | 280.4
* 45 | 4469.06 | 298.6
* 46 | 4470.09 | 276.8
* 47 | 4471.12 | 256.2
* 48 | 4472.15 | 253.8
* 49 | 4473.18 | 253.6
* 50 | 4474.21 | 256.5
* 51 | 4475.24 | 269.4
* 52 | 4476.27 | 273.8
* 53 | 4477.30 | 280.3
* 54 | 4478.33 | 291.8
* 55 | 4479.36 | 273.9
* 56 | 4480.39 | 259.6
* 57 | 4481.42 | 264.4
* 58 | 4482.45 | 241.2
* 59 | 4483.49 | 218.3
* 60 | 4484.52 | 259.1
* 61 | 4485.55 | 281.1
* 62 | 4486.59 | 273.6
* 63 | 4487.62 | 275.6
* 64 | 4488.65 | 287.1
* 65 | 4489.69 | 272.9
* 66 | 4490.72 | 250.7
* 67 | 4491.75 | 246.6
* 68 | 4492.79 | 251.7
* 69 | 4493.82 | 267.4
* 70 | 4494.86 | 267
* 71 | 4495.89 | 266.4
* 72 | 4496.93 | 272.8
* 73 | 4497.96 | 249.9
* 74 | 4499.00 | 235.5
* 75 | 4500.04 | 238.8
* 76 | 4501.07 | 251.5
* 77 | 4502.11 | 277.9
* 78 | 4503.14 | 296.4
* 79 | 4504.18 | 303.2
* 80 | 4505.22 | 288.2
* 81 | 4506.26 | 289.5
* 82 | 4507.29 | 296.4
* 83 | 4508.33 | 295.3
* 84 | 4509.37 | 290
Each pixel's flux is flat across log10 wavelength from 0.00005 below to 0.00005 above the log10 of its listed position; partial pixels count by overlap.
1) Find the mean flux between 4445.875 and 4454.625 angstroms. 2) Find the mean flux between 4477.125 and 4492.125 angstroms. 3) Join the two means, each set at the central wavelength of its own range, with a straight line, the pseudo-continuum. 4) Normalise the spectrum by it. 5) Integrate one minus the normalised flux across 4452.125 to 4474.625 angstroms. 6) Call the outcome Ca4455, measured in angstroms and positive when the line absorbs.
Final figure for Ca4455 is 1.1 angstroms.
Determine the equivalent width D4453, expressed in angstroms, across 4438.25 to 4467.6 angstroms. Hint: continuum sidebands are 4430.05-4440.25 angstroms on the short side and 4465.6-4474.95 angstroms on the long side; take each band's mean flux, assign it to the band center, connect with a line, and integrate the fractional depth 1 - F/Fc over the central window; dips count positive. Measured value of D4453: 2.1 angstroms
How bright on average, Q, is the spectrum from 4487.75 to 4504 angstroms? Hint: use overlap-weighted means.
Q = 263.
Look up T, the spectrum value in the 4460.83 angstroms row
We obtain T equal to 209.3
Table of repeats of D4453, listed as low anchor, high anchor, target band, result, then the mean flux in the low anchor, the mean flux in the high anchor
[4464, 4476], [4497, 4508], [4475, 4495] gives 0.2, 263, 273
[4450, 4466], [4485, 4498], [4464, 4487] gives -1.7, 222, 267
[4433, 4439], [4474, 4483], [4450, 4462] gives 1.7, 240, 268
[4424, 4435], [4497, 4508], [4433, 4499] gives 0.9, 232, 273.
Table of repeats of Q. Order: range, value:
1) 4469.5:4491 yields 266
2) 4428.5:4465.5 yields 233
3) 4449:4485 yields 245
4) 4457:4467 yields 226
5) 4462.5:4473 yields 258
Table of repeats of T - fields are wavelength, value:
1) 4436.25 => 251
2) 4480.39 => 259.6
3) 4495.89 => 266.4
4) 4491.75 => 246.6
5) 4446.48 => 257.4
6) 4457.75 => 209.8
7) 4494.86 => 267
